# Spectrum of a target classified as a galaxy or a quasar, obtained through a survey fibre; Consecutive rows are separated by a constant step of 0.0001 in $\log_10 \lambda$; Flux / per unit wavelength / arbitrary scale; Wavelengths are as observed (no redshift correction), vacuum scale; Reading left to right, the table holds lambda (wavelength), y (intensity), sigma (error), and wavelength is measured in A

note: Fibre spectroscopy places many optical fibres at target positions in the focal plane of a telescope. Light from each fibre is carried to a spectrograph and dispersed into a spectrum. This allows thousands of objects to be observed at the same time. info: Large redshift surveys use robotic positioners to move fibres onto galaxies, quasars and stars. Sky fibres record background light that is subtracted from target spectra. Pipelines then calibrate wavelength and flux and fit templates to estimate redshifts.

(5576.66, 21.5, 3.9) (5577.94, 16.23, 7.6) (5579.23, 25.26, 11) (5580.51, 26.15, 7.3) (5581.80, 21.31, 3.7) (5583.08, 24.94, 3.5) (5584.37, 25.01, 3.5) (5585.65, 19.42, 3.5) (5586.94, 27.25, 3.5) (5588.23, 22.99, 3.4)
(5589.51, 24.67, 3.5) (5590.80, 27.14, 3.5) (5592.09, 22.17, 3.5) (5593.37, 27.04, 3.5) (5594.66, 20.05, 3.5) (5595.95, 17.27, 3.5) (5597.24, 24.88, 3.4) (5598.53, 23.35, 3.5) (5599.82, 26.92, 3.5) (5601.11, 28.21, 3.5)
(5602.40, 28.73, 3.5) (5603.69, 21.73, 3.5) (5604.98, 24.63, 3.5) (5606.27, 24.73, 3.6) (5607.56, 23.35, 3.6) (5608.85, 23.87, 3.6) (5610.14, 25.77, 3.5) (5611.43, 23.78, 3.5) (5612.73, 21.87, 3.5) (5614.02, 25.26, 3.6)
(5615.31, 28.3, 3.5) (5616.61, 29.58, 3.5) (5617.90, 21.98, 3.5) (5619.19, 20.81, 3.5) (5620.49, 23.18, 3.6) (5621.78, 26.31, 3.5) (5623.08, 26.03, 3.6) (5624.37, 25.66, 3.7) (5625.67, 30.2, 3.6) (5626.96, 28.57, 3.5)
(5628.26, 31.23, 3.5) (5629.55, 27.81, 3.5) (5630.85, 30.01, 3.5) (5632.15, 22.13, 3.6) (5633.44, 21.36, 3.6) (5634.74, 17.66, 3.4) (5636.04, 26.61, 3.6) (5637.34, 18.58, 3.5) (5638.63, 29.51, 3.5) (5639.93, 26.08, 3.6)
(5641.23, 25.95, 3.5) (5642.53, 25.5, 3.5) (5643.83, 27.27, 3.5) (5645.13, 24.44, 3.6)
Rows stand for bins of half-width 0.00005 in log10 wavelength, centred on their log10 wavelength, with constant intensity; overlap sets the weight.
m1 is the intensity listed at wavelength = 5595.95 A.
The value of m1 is 17.27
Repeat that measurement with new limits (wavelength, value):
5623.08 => 26.03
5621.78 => 26.31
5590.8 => 27.14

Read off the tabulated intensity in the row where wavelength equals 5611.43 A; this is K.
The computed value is 23.78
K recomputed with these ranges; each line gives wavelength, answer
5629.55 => 27.81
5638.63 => 29.51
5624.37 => 25.66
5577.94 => 16.23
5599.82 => 26.92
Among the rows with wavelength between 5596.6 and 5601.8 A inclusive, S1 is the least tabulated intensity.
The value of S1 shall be 23.35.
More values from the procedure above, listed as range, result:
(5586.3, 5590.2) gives 22.99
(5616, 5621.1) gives 20.81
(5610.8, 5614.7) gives 21.87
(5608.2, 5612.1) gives 23.78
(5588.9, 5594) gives 22.17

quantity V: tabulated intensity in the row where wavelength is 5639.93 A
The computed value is 26.08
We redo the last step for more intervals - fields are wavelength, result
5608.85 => 23.87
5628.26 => 31.23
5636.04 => 26.61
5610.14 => 25.77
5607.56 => 23.35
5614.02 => 25.26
